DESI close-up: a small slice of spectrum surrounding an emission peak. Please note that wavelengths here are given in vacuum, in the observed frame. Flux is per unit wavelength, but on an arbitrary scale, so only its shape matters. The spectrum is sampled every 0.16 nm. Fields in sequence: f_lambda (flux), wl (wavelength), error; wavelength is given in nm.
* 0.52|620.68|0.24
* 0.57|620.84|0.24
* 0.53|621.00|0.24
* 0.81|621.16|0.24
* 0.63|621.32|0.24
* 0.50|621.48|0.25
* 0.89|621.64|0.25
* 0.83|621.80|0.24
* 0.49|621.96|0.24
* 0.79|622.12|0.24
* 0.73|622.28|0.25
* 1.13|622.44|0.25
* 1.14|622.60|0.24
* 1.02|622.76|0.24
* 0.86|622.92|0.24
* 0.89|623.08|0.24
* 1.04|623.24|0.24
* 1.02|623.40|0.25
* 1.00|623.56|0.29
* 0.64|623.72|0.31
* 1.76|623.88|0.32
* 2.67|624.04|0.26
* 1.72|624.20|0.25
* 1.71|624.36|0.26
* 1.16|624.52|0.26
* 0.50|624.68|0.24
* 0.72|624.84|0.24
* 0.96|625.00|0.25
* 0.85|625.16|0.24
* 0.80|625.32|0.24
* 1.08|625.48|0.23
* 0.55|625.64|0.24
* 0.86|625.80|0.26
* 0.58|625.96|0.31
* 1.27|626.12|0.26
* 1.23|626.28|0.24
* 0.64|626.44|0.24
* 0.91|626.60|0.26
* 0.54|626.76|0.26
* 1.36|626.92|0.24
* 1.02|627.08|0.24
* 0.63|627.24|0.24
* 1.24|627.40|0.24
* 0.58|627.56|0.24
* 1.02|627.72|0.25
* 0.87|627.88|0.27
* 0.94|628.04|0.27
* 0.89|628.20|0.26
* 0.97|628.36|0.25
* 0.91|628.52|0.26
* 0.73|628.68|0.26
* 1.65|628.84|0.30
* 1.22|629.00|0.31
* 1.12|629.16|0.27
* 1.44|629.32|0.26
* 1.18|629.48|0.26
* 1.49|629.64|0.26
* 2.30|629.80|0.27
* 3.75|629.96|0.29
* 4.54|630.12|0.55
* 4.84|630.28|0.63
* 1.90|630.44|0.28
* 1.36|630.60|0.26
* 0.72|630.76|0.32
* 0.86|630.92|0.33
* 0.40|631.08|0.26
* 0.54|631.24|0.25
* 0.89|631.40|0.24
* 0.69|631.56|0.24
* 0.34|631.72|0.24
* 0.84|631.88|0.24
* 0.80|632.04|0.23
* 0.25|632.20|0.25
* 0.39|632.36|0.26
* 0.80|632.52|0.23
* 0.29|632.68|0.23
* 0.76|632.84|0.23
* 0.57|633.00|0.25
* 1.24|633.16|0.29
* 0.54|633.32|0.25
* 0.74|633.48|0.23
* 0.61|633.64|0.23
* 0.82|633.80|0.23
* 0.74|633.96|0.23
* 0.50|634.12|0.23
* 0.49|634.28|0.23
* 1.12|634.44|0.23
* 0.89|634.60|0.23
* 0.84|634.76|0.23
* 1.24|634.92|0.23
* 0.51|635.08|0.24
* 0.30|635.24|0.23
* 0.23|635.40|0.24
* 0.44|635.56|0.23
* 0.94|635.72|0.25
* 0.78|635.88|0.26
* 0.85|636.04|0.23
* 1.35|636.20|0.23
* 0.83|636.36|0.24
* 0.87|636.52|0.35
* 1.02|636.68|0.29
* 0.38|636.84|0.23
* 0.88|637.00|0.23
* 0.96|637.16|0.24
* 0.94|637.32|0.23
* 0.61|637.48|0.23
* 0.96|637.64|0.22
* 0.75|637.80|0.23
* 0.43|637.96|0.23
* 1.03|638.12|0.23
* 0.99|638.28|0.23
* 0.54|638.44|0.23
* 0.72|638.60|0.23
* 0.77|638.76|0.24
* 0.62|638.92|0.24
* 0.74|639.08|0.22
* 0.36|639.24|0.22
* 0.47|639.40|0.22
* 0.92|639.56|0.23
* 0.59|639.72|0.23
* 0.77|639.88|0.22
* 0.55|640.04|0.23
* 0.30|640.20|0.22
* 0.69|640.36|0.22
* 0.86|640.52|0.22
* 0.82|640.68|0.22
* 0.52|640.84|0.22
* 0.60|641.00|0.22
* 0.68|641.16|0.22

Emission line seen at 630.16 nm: [O III] 5007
